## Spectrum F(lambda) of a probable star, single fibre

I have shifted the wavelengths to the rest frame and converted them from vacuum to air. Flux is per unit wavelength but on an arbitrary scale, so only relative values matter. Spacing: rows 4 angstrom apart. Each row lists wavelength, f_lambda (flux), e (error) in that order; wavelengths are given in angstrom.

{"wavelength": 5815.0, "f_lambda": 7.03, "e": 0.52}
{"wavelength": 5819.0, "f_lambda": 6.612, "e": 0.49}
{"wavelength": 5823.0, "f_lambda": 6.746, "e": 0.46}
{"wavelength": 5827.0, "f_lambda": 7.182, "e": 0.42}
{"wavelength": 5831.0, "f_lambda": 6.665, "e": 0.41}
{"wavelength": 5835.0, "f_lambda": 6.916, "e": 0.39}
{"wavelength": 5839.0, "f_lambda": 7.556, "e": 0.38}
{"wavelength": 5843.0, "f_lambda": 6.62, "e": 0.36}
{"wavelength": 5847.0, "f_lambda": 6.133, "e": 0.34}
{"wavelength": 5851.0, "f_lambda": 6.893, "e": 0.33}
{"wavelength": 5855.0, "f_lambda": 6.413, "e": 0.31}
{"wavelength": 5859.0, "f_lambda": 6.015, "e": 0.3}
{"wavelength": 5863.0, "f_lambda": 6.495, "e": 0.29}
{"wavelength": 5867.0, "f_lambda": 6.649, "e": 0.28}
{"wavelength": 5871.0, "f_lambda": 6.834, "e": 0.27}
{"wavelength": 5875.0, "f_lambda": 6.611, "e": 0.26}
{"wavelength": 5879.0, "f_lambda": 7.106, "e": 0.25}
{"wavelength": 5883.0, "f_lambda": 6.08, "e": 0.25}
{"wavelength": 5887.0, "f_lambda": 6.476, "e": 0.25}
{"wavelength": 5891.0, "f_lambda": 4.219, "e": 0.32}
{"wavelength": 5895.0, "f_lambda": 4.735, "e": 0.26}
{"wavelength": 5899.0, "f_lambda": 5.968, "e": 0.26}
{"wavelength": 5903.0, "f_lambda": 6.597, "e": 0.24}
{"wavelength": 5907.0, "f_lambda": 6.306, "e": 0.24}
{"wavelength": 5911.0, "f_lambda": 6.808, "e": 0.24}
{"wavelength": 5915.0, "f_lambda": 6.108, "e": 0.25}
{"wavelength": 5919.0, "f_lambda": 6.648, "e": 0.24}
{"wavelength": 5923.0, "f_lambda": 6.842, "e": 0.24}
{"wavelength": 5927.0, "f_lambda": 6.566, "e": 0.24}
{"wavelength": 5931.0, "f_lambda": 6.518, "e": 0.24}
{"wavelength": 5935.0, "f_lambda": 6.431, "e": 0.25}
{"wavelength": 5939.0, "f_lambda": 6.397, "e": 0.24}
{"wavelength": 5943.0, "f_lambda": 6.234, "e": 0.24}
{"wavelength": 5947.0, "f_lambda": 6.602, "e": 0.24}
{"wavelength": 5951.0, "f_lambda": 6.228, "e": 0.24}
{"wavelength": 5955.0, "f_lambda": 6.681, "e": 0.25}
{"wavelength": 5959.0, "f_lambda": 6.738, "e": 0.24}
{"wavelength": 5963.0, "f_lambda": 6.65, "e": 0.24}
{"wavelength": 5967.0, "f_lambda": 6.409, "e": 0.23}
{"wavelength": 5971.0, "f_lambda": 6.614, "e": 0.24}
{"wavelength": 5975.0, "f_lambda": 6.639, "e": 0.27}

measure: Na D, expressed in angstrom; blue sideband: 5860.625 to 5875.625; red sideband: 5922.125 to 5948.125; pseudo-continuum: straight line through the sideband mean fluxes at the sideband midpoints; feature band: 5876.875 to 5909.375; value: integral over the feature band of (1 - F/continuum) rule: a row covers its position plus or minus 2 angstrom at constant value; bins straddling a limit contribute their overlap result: 3.1 angstrom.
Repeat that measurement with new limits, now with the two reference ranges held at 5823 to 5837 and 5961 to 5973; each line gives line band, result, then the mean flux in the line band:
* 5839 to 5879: 1.3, 6.6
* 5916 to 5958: 0.8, 6.51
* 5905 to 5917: 0.5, 6.41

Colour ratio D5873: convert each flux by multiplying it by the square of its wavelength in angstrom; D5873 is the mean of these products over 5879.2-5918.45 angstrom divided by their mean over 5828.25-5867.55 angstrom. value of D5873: 0.92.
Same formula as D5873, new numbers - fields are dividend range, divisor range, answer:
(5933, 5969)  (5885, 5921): 1.10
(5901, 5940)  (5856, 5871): 1.03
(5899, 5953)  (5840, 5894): 1.04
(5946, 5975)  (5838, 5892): 1.05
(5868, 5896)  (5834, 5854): 0.91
